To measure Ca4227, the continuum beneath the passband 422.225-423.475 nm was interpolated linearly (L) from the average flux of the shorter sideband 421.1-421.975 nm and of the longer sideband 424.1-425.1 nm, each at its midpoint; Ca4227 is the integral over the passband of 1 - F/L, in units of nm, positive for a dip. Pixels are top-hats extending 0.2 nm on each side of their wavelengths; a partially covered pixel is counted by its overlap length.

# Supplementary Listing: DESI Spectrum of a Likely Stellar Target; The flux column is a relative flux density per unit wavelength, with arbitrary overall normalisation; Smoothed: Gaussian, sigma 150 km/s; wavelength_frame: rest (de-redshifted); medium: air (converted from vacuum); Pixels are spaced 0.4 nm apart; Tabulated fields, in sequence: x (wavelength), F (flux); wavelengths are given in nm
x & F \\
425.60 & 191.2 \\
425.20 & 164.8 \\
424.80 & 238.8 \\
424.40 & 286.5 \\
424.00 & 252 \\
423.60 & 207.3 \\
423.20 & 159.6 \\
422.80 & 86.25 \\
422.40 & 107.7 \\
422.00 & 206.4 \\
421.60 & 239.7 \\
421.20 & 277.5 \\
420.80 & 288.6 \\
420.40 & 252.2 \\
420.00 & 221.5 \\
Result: 0.63 nm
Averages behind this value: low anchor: 246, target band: 123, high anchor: 252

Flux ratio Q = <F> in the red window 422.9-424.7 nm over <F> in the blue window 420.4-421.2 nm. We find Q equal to 0.79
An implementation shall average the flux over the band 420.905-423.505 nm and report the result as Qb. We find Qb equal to 185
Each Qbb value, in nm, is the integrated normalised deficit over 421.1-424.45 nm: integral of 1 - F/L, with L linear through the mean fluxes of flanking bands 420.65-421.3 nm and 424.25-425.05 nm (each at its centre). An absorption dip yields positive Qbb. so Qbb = 0.90 nm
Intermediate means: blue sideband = 283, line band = 197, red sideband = 255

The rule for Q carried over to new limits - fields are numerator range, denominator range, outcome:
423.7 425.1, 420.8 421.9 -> 0.96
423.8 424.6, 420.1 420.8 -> 1.04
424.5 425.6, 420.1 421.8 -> 0.79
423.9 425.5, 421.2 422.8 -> 1.26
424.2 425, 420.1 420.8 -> 1.02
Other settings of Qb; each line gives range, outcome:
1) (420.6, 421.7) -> 271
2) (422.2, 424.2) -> 163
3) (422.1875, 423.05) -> 102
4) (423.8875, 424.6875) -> 268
